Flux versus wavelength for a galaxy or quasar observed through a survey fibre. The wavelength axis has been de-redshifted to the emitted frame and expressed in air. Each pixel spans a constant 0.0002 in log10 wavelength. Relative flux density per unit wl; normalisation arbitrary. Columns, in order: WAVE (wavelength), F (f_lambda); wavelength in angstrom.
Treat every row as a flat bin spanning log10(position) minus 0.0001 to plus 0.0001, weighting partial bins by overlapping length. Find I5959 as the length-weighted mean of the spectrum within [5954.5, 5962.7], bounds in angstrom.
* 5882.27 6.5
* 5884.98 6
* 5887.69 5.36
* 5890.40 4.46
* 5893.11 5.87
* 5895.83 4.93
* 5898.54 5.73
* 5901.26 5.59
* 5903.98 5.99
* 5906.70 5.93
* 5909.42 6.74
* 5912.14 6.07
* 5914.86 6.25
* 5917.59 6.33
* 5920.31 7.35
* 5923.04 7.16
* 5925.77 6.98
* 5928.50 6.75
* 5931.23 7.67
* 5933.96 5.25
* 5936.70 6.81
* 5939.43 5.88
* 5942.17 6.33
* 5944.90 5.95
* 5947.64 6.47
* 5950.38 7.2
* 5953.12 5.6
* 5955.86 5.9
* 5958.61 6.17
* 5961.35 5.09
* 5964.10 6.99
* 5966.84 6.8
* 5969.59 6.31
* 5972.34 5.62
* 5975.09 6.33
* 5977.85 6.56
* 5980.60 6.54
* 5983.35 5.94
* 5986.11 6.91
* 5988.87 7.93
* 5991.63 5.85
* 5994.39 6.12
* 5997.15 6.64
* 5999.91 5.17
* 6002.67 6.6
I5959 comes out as 5.72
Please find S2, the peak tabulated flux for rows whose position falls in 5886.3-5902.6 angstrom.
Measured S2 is 5.87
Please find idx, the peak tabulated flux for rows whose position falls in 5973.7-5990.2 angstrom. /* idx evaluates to 7.93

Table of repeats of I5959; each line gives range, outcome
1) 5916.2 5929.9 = 6.91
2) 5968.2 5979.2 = 6.2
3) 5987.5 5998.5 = 6.63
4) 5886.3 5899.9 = 5.27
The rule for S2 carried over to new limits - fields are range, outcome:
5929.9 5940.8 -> 7.67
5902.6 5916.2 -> 6.74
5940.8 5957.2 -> 7.2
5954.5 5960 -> 6.17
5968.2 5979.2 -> 6.56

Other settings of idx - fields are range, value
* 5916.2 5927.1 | 7.35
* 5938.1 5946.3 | 6.33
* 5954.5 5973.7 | 6.99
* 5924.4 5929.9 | 6.98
